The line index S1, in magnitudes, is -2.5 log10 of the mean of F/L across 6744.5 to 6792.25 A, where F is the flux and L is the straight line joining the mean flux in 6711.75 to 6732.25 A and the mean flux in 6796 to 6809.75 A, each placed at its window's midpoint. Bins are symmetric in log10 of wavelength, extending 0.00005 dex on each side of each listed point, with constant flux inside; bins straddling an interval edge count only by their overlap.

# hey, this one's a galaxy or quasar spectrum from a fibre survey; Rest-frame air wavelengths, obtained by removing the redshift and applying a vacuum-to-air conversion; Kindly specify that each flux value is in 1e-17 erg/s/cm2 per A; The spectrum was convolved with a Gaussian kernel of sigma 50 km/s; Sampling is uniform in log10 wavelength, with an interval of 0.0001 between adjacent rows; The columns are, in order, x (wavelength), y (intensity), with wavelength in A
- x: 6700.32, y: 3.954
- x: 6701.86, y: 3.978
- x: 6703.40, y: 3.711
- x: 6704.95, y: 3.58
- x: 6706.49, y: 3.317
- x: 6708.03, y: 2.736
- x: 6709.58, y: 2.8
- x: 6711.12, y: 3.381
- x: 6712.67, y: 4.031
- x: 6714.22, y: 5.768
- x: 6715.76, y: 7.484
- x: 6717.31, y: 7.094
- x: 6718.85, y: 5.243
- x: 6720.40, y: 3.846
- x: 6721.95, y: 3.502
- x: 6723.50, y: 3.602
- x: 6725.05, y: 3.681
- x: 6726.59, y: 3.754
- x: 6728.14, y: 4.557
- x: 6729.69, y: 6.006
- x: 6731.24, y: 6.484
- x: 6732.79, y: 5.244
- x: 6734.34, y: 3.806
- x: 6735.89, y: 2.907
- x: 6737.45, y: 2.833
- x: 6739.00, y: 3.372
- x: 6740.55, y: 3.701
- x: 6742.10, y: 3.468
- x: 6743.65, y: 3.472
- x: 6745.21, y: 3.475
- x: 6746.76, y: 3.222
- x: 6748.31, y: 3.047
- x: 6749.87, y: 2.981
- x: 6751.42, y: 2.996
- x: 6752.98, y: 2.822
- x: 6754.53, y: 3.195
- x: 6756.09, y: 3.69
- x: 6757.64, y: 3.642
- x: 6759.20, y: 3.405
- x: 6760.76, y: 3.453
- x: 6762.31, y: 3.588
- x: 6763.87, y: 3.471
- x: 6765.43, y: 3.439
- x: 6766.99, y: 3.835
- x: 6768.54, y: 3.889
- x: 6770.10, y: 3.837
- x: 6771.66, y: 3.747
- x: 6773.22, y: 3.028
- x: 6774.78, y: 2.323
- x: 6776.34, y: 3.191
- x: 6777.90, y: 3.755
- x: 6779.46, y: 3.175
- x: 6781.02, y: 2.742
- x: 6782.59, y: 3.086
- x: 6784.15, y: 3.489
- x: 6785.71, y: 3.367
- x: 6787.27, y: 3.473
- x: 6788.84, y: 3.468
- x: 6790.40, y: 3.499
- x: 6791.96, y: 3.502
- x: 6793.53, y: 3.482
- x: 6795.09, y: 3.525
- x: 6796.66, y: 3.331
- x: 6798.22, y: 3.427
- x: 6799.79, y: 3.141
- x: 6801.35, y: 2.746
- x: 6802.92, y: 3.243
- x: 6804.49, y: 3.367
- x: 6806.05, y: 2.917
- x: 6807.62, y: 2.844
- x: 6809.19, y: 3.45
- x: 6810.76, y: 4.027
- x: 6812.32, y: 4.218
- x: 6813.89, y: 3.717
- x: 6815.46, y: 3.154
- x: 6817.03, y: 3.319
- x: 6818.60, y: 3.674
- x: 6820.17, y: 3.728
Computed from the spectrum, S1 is 0.17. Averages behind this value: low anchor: 5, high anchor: 3.16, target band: 3.35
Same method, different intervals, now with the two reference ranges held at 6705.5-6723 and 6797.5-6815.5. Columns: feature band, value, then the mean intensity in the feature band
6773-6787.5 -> 0.163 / 3.16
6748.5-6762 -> 0.207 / 3.27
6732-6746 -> 0.161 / 3.59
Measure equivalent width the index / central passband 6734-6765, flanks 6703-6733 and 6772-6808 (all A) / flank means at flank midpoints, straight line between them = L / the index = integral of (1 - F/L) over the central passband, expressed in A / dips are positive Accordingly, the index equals 4.8 A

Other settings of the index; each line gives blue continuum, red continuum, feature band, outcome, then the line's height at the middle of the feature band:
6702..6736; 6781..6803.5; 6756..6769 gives 0.6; 3.76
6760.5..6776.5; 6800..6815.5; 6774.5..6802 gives 1.0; 3.41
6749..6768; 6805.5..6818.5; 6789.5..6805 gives 0.6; 3.45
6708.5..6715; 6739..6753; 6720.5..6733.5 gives -3.3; 3.64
